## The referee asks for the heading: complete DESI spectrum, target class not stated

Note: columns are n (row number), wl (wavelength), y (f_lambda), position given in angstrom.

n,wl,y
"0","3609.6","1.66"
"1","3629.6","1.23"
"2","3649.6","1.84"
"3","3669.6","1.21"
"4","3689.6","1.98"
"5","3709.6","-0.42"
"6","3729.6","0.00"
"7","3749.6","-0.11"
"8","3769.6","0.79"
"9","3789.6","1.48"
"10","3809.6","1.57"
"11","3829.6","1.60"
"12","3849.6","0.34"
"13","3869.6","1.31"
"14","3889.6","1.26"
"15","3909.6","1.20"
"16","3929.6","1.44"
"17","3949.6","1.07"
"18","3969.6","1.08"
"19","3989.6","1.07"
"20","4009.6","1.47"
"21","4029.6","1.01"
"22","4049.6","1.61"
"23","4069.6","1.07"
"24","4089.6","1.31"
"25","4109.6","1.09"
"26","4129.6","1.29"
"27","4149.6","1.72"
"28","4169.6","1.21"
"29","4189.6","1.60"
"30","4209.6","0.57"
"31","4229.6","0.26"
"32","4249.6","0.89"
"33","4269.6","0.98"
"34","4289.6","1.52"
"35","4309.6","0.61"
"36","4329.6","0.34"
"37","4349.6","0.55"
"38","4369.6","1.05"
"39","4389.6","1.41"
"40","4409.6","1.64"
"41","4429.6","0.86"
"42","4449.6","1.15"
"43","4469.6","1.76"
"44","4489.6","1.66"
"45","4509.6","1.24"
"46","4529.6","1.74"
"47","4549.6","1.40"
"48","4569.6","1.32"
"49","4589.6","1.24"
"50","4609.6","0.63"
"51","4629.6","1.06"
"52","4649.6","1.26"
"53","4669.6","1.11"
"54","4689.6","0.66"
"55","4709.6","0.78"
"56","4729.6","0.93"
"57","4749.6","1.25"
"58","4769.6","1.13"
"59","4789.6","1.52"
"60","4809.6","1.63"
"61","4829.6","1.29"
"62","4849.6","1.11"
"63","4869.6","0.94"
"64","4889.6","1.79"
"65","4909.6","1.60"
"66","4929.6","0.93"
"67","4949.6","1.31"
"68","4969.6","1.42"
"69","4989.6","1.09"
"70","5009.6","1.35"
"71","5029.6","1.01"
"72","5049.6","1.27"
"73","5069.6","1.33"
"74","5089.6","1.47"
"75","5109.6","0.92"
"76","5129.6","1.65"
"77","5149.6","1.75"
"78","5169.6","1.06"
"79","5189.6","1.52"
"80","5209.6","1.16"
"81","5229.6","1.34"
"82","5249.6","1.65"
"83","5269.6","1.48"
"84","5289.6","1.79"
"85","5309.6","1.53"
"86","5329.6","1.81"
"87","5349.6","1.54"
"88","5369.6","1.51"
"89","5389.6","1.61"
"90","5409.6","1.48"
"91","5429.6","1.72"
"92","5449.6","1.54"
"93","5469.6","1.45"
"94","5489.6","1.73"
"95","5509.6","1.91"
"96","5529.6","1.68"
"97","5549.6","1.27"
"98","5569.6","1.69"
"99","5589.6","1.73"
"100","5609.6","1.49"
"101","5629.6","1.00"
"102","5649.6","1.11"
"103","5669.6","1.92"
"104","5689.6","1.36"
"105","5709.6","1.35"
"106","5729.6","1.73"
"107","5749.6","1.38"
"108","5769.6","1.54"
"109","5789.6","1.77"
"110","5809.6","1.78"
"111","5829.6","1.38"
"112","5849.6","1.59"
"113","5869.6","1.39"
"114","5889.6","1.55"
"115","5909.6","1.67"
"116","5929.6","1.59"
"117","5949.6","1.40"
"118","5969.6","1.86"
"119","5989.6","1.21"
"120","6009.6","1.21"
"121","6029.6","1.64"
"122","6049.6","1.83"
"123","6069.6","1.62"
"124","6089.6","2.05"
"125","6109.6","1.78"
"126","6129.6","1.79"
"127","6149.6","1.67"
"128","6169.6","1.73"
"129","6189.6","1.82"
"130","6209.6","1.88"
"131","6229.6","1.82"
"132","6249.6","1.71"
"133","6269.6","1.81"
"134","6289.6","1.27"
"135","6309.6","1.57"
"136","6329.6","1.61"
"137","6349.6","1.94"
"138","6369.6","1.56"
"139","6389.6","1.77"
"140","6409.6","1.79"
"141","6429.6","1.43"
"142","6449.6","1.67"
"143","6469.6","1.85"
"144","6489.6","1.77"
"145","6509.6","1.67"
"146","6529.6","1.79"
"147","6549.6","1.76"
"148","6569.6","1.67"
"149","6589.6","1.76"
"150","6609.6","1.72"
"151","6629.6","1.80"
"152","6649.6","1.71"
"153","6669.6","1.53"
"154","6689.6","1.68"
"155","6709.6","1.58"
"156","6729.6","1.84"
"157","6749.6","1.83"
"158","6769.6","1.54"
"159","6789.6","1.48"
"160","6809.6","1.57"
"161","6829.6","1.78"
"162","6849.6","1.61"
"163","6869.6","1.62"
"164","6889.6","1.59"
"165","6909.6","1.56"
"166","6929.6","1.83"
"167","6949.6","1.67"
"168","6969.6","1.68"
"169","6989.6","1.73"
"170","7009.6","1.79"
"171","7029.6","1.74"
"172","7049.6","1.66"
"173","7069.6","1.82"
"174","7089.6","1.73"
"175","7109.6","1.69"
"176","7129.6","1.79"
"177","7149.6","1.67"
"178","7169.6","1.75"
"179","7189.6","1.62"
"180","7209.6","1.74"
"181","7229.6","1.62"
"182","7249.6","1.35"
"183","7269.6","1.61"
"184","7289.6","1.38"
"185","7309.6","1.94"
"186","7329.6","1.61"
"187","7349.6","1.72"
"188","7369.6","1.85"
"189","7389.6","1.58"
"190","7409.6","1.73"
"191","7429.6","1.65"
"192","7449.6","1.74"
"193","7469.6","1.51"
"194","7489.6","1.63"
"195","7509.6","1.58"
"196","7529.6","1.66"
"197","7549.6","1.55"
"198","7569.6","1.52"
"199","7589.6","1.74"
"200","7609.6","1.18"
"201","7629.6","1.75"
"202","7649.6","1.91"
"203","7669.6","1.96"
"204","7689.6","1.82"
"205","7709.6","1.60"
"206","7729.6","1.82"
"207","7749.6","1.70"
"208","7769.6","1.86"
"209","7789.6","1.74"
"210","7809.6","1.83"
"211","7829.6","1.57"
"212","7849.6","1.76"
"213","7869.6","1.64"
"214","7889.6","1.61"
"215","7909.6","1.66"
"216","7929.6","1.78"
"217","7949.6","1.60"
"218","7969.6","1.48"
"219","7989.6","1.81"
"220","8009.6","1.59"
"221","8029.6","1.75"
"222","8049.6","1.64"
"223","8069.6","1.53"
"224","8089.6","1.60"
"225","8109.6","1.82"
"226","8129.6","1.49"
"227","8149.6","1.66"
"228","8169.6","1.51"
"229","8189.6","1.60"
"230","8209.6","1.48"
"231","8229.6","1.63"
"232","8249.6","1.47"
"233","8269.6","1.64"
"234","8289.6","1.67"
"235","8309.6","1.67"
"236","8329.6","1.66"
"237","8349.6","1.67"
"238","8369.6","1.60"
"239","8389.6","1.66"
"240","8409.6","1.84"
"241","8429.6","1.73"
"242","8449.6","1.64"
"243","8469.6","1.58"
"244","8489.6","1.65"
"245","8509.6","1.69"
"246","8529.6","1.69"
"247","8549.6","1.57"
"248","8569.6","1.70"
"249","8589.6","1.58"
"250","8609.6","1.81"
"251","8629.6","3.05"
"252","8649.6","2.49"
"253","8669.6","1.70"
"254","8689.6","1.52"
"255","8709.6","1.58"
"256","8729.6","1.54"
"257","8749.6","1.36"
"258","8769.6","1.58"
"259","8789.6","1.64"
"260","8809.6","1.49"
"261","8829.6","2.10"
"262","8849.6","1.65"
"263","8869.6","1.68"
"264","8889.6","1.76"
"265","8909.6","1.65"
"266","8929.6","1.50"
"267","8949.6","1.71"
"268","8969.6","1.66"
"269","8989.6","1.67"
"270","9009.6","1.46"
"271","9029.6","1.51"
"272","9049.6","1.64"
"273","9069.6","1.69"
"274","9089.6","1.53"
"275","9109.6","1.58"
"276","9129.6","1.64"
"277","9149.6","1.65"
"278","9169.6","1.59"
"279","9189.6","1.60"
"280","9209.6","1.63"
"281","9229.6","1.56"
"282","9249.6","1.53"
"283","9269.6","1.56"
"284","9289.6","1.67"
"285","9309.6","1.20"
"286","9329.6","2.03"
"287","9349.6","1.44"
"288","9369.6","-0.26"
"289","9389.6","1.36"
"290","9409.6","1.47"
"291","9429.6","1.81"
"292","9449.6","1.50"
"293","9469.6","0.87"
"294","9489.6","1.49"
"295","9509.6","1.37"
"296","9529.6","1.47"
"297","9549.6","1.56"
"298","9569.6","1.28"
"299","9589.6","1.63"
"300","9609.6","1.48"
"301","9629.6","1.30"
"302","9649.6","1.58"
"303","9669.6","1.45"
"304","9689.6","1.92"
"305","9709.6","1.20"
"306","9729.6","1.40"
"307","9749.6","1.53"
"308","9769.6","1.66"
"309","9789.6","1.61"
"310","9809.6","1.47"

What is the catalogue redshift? 0.314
